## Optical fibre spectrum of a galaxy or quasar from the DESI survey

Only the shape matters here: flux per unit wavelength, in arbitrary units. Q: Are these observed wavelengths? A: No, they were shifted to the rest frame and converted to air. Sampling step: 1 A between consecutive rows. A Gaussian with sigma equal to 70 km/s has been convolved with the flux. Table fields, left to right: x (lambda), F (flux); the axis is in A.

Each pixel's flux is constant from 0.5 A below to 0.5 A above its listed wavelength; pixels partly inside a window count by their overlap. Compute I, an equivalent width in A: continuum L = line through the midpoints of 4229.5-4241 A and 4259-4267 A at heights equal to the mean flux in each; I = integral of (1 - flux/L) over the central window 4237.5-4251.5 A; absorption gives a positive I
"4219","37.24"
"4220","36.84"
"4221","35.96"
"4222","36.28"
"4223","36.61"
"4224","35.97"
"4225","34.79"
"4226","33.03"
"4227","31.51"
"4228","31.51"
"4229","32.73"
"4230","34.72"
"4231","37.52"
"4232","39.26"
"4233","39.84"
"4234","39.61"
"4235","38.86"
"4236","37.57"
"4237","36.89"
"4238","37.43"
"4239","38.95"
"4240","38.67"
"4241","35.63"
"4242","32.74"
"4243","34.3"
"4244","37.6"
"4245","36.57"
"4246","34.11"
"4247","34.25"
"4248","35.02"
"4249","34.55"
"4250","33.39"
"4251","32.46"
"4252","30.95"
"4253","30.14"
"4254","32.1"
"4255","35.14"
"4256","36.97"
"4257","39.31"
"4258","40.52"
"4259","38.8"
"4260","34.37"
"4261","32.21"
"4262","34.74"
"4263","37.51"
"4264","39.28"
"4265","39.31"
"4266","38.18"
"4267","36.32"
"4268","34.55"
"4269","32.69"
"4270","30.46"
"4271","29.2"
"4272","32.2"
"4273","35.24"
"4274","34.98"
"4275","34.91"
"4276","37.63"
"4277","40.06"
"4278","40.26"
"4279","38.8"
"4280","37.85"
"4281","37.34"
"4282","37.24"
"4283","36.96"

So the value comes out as 0.8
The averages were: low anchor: 38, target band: 35.4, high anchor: 36.6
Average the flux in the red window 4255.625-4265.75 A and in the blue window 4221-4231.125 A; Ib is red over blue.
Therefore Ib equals 1.08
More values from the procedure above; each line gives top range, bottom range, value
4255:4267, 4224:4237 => 1.04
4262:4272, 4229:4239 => 0.93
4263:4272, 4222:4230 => 1.03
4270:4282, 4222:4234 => 1.02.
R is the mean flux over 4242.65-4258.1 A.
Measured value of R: 34.7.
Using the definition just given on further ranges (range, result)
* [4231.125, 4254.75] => 35.7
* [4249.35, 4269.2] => 35.5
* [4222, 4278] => 35.6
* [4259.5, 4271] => 35.1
